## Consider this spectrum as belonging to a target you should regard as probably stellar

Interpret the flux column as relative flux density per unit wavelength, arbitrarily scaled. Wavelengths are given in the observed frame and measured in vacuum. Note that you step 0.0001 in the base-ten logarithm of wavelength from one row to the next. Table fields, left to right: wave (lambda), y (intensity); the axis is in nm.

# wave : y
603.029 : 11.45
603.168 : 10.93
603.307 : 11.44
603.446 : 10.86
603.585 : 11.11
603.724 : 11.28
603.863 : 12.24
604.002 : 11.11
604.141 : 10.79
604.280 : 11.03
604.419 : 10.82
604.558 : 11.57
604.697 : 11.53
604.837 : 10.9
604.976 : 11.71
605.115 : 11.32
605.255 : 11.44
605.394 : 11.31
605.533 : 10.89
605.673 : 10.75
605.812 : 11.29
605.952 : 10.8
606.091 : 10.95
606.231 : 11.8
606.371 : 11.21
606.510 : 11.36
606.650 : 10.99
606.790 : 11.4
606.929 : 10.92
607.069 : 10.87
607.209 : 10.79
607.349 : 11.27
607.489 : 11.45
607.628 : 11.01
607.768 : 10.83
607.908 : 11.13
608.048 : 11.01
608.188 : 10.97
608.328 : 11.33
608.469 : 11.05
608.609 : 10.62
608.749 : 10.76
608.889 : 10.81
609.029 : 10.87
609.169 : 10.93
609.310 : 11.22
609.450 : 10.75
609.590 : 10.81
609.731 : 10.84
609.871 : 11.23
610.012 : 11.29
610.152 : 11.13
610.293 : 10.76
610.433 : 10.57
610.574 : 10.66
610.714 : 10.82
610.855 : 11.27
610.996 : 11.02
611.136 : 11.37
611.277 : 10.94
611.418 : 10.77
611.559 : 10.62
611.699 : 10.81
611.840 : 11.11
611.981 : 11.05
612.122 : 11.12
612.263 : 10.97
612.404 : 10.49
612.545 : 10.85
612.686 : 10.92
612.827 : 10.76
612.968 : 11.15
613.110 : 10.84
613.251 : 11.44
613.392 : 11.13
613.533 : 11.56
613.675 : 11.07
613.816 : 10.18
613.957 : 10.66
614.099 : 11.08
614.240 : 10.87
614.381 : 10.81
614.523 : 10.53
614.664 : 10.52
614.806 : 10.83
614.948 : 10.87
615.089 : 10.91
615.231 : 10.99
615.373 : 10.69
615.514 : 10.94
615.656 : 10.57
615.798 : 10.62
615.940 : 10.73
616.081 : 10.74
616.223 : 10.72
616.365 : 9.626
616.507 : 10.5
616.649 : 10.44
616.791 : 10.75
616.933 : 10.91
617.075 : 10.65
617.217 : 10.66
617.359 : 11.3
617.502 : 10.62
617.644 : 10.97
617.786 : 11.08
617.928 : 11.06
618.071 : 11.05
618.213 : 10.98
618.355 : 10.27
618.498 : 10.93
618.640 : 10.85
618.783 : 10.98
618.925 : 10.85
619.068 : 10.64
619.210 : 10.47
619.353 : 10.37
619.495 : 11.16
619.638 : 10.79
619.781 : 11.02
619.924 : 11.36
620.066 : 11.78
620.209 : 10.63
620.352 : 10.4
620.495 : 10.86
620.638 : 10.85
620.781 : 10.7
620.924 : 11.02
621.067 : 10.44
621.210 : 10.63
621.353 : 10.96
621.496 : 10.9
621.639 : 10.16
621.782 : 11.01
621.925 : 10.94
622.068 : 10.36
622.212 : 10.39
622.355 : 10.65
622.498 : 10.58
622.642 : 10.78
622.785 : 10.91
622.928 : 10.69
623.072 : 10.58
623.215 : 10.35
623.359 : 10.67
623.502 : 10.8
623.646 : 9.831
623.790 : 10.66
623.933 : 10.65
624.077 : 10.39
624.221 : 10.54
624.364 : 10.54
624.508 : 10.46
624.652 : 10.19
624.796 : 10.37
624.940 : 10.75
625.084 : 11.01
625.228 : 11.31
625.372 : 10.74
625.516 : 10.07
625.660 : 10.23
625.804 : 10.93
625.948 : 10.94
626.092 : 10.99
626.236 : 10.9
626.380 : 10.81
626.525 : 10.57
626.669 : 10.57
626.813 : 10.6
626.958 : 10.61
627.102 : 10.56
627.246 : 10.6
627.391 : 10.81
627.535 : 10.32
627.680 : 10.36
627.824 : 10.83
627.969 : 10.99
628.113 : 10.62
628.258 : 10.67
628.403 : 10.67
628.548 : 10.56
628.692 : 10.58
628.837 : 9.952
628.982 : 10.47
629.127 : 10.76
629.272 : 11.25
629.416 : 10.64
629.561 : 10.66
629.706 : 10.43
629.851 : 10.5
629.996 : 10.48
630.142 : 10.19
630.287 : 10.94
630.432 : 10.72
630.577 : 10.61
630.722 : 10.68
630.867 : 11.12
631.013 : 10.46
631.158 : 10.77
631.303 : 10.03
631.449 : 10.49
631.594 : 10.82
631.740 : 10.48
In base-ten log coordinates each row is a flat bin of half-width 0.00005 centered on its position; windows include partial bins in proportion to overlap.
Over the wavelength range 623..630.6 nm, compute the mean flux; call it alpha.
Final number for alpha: 10.6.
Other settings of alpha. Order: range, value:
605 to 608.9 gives 11.1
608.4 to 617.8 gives 10.9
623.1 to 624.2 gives 10.5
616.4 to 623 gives 10.8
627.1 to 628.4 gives 10.6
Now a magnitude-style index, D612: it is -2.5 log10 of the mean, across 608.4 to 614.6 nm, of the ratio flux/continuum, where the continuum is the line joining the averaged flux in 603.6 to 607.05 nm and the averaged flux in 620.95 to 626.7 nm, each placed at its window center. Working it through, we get 0.01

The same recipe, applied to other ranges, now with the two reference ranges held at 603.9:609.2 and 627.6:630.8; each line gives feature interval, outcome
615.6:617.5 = 0.03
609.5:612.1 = 0.01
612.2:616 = 0.01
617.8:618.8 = 0.00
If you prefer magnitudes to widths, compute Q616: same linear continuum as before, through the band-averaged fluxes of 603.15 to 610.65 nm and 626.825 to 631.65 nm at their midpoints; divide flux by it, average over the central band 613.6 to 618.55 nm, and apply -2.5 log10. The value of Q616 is 0.01 mag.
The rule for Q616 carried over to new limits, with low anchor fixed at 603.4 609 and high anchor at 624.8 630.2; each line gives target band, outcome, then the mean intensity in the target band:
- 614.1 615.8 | 0.01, 10.8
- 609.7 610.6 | 0.01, 10.9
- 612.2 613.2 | 0.01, 10.9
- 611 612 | 0.01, 11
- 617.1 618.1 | -0.01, 10.9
